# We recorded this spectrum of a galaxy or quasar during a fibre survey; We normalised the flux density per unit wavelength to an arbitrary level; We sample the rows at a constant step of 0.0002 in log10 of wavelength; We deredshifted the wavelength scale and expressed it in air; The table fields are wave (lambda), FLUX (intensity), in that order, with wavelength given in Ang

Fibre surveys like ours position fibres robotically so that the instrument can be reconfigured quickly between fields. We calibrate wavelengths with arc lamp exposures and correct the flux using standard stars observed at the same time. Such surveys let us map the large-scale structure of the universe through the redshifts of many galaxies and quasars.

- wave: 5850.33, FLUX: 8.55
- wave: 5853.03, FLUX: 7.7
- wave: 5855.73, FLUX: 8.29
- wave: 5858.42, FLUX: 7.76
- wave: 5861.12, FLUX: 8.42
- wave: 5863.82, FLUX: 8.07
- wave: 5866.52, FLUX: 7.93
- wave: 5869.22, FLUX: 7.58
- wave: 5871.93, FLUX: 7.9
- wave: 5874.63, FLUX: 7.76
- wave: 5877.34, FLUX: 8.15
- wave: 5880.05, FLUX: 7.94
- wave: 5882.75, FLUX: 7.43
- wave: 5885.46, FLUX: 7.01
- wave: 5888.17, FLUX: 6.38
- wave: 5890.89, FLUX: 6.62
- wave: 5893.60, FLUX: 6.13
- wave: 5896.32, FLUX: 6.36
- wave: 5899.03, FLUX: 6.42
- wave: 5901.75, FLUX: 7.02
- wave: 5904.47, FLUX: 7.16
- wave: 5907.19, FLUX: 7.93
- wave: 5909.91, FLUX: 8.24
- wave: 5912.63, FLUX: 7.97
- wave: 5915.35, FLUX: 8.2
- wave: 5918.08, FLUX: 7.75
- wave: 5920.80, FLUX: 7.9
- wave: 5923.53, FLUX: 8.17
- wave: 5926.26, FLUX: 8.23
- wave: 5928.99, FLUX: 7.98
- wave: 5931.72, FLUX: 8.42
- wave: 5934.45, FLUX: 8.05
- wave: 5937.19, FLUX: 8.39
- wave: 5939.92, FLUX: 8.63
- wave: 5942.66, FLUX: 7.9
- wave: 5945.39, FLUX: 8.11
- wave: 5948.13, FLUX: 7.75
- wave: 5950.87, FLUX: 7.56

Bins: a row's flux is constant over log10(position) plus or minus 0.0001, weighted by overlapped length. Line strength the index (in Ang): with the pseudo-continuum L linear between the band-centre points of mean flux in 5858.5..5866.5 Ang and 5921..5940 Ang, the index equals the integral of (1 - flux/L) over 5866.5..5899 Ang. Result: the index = 3.8 Ang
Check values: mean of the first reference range 8.11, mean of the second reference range 8.22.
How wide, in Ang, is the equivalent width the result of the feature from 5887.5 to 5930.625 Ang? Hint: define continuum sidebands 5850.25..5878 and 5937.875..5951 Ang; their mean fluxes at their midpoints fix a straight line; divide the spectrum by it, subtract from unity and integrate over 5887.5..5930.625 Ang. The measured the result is 3.20 Ang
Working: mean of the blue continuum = 7.98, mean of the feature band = 7.43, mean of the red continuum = 8.06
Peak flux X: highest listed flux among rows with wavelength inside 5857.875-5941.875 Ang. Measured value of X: 8.63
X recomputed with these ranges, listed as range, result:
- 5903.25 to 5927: 8.24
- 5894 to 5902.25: 7.02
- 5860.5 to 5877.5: 8.42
